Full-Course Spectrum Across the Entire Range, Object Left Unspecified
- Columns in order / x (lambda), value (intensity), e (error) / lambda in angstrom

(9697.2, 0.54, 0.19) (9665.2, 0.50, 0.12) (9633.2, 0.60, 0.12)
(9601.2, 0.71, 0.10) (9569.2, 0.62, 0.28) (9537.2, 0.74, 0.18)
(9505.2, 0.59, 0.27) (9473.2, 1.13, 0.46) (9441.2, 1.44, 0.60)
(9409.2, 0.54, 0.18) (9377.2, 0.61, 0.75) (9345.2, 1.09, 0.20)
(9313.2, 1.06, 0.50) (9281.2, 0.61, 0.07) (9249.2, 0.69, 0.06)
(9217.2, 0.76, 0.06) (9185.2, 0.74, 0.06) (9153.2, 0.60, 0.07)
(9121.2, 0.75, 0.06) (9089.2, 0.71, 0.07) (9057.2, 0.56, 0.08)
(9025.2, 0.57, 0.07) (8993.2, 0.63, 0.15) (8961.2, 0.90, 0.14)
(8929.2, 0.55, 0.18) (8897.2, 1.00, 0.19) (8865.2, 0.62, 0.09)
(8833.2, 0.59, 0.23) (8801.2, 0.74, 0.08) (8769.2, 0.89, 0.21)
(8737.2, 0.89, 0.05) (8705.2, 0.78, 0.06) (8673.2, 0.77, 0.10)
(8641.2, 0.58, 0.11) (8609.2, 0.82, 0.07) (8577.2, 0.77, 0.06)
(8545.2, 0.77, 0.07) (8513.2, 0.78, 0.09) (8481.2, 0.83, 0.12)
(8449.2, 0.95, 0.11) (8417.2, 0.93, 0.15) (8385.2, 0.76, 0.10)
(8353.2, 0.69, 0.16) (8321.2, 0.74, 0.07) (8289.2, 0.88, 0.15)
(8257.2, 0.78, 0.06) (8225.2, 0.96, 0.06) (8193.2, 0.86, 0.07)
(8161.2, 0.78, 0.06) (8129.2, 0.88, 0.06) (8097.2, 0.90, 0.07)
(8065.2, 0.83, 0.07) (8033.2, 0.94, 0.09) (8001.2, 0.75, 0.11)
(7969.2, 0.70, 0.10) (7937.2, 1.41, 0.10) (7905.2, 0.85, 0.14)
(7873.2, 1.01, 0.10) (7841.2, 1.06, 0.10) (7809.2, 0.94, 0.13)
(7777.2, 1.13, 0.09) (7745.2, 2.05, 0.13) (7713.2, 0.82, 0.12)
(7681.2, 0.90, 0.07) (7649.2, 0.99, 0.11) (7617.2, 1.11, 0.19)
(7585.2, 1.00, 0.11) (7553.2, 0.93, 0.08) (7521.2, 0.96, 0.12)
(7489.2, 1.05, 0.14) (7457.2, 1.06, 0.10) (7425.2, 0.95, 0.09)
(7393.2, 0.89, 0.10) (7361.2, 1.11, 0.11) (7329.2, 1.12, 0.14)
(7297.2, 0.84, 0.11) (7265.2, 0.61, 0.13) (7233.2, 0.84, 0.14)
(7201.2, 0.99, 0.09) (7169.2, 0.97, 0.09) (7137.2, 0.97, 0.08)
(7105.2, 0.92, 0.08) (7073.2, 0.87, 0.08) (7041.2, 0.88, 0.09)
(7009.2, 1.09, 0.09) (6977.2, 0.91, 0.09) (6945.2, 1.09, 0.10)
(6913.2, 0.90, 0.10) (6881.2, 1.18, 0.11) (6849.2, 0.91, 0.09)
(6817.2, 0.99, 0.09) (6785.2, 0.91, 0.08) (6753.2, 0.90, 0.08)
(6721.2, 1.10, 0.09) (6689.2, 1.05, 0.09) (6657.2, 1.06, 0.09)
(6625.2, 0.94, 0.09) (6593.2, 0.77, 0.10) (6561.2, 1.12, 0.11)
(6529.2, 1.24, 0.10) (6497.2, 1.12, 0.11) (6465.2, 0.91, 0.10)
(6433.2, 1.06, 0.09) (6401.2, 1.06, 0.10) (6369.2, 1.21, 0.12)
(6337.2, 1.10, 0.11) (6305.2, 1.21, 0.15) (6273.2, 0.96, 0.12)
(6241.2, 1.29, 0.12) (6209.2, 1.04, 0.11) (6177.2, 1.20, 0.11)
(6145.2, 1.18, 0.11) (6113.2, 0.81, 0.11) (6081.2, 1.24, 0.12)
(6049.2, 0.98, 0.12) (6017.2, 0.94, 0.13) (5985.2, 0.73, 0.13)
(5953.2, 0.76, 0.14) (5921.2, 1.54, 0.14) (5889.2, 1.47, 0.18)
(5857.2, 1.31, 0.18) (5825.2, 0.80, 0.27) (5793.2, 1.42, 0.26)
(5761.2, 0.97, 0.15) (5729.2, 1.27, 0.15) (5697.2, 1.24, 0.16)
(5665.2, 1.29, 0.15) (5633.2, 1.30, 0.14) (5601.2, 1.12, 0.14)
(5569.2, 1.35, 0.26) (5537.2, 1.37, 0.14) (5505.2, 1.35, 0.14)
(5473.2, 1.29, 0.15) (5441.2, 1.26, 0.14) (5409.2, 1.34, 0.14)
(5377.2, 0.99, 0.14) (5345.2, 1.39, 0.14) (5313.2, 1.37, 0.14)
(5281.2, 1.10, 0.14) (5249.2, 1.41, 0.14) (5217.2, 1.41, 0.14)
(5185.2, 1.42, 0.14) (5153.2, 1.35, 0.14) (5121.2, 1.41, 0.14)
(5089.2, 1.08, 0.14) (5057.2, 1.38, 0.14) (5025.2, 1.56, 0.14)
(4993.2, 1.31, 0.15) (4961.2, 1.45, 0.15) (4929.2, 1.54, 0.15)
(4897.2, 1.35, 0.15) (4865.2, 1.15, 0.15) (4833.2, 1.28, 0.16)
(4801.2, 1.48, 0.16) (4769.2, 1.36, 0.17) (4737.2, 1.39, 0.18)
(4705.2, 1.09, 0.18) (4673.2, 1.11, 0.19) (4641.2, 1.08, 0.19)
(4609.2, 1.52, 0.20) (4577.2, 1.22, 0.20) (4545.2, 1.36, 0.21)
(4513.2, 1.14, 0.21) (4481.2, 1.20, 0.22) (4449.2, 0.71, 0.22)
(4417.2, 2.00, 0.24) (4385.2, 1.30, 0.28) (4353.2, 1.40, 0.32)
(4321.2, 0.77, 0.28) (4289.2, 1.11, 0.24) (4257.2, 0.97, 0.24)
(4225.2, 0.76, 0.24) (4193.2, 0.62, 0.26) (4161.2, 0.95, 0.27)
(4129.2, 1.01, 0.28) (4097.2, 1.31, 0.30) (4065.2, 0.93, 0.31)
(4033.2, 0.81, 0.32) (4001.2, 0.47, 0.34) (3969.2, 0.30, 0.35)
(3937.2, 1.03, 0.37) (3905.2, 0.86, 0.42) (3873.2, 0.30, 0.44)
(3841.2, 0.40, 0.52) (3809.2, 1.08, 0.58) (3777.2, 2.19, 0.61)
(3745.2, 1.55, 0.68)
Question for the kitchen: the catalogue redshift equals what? 0.181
